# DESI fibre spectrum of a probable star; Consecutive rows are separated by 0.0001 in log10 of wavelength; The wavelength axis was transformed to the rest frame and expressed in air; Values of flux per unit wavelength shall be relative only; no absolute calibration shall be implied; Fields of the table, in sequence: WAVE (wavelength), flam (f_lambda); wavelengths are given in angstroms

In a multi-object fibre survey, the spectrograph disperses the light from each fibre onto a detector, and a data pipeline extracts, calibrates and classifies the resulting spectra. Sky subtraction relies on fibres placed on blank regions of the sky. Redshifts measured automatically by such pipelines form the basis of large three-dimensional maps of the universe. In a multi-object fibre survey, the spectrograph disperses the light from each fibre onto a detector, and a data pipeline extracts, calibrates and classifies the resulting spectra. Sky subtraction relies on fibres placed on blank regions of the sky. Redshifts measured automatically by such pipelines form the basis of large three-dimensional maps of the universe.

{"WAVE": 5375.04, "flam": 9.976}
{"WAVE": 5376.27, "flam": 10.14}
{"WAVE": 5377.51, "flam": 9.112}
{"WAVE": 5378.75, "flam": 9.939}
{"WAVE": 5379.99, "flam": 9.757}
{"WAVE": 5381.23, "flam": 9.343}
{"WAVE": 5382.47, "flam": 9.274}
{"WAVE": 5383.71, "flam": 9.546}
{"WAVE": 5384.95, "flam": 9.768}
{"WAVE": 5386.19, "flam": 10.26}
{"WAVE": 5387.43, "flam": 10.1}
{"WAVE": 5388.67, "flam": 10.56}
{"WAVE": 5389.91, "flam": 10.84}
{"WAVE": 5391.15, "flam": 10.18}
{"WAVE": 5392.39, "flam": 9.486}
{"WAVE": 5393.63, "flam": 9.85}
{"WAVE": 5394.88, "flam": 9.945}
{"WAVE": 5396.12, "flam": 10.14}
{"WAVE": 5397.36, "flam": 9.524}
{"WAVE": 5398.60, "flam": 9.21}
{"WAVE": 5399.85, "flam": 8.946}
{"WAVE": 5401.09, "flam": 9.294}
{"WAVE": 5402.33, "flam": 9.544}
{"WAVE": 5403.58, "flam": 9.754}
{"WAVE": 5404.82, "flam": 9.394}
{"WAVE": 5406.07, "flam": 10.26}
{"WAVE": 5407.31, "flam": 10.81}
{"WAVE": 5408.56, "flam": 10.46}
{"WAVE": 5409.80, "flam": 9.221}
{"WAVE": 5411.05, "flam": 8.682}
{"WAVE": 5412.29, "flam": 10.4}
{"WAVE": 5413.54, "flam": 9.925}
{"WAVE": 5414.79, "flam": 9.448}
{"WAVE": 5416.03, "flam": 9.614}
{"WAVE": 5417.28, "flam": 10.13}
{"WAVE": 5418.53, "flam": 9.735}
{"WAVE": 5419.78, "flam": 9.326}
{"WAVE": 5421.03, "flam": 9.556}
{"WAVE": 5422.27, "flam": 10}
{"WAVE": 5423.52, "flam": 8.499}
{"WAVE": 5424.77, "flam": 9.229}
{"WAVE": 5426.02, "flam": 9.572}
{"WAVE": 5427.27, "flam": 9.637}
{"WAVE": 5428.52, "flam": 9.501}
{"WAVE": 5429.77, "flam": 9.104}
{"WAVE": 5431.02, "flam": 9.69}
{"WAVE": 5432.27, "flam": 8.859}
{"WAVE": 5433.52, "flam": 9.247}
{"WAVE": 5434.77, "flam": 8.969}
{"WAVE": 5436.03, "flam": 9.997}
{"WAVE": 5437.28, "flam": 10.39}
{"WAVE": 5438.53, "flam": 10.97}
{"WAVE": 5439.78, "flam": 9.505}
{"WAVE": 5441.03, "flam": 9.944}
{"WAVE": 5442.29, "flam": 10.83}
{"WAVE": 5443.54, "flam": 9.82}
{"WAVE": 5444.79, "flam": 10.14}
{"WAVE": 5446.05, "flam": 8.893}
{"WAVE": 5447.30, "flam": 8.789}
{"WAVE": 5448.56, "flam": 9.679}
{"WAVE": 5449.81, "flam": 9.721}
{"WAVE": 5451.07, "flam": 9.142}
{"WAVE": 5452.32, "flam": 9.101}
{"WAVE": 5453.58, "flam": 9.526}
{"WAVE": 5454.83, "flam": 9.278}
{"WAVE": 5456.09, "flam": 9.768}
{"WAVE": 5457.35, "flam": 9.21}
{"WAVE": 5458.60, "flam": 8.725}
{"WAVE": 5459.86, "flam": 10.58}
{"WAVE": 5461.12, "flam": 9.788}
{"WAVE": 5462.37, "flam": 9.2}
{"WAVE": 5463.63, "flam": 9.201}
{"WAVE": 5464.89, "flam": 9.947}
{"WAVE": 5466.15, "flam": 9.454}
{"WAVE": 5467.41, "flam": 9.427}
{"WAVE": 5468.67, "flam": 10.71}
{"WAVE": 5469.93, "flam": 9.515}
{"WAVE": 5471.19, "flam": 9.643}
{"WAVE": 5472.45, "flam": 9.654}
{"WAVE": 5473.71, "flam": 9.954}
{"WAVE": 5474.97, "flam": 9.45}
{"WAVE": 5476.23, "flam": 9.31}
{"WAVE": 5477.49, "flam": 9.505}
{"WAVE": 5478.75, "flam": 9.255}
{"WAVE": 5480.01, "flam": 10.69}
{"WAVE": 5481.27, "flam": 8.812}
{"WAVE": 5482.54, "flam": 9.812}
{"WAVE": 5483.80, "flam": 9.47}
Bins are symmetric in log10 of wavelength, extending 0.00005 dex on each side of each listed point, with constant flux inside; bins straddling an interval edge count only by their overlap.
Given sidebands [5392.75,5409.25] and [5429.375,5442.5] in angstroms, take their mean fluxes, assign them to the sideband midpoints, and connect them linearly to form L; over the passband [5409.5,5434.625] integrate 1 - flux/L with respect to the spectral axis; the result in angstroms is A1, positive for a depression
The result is 0.8 angstroms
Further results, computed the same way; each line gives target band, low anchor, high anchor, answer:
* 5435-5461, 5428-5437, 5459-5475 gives -0.4 angstroms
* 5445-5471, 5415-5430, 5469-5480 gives 0.3 angstroms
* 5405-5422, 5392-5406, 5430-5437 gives -0.6 angstroms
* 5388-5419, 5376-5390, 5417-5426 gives -0.5 angstroms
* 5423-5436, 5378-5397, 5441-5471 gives 0.6 angstroms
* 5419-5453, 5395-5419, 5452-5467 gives 0.1 angstroms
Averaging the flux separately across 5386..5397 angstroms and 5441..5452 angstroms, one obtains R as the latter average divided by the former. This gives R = 0.9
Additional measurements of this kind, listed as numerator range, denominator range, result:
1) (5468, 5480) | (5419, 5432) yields 1.03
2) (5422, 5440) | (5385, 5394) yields 0.94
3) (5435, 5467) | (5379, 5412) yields 0.99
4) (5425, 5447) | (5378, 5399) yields 0.98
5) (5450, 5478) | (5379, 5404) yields 0.98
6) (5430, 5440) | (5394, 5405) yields 1.02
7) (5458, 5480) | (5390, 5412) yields 0.99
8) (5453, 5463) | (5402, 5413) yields 0.97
